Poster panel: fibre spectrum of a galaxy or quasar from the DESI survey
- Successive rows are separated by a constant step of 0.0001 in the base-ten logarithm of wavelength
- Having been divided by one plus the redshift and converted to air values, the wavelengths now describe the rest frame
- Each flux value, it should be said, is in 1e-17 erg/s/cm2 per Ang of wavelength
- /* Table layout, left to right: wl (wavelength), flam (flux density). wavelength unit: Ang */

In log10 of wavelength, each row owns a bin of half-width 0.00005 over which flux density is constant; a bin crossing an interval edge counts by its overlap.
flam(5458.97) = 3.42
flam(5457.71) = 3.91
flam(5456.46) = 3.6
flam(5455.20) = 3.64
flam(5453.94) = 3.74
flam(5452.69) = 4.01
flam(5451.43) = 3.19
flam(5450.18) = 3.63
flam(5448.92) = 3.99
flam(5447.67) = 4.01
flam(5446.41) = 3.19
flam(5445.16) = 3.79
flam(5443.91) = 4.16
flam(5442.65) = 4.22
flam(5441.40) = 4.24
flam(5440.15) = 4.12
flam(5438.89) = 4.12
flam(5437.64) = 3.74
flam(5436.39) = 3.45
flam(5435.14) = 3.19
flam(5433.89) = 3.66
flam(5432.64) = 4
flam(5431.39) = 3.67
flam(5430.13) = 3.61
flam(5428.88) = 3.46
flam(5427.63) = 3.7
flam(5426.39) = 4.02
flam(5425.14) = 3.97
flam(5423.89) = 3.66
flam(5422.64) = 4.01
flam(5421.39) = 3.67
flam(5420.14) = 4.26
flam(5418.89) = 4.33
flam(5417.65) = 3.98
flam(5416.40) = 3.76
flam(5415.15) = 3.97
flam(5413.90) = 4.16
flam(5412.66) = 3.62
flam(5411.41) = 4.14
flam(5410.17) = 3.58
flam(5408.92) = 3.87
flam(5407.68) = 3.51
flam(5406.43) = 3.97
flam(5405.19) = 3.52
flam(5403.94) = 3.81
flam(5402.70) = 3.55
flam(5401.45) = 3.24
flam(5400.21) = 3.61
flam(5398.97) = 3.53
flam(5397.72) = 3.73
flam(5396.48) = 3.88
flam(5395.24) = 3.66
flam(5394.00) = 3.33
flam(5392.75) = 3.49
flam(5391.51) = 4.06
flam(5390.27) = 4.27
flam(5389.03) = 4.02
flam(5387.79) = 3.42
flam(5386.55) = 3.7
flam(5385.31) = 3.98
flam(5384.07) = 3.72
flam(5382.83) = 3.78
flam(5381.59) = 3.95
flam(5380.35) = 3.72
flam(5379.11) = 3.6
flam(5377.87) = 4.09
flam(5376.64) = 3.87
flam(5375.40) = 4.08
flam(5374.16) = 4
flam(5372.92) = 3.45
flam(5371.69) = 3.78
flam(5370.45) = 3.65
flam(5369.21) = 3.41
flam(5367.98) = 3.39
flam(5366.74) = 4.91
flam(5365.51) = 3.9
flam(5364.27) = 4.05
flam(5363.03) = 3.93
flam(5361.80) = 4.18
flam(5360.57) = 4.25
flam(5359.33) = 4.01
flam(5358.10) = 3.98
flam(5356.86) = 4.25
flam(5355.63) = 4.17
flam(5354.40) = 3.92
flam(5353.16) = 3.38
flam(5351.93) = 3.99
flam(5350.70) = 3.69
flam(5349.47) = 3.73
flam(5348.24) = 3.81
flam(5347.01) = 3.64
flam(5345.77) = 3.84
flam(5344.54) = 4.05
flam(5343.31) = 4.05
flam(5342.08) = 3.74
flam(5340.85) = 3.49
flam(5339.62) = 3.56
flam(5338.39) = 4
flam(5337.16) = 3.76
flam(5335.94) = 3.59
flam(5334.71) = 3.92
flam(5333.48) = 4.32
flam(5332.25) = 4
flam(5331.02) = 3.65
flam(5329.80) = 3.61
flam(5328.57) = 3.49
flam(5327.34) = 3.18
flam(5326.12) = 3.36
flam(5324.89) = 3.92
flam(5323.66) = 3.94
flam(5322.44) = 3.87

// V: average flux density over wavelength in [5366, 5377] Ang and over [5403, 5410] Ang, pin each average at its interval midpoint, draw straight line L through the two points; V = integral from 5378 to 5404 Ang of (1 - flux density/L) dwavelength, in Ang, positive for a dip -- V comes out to 0.3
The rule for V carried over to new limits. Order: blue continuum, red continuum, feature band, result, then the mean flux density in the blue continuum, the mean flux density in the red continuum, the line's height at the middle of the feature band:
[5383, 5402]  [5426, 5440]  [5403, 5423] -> -0.92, 3.71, 3.7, 3.71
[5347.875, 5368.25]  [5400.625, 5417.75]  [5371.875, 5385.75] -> 0.20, 3.99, 3.75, 3.89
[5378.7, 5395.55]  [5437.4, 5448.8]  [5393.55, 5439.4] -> 1.35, 3.77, 3.96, 3.87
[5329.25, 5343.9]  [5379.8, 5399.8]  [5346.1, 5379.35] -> -0.96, 3.81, 3.76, 3.79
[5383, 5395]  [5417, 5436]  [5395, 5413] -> 0.49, 3.77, 3.81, 3.79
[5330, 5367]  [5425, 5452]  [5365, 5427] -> 0.48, 3.91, 3.78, 3.84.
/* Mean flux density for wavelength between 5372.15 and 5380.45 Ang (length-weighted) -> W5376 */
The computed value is 3.84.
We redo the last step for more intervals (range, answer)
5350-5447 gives 3.83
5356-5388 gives 3.89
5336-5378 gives 3.88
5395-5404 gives 3.61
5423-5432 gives 3.73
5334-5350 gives 3.79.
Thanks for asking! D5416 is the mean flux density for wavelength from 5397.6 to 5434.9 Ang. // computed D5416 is 3.78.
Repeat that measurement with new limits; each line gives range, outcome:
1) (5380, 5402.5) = 3.72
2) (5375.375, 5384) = 3.85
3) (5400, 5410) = 3.63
